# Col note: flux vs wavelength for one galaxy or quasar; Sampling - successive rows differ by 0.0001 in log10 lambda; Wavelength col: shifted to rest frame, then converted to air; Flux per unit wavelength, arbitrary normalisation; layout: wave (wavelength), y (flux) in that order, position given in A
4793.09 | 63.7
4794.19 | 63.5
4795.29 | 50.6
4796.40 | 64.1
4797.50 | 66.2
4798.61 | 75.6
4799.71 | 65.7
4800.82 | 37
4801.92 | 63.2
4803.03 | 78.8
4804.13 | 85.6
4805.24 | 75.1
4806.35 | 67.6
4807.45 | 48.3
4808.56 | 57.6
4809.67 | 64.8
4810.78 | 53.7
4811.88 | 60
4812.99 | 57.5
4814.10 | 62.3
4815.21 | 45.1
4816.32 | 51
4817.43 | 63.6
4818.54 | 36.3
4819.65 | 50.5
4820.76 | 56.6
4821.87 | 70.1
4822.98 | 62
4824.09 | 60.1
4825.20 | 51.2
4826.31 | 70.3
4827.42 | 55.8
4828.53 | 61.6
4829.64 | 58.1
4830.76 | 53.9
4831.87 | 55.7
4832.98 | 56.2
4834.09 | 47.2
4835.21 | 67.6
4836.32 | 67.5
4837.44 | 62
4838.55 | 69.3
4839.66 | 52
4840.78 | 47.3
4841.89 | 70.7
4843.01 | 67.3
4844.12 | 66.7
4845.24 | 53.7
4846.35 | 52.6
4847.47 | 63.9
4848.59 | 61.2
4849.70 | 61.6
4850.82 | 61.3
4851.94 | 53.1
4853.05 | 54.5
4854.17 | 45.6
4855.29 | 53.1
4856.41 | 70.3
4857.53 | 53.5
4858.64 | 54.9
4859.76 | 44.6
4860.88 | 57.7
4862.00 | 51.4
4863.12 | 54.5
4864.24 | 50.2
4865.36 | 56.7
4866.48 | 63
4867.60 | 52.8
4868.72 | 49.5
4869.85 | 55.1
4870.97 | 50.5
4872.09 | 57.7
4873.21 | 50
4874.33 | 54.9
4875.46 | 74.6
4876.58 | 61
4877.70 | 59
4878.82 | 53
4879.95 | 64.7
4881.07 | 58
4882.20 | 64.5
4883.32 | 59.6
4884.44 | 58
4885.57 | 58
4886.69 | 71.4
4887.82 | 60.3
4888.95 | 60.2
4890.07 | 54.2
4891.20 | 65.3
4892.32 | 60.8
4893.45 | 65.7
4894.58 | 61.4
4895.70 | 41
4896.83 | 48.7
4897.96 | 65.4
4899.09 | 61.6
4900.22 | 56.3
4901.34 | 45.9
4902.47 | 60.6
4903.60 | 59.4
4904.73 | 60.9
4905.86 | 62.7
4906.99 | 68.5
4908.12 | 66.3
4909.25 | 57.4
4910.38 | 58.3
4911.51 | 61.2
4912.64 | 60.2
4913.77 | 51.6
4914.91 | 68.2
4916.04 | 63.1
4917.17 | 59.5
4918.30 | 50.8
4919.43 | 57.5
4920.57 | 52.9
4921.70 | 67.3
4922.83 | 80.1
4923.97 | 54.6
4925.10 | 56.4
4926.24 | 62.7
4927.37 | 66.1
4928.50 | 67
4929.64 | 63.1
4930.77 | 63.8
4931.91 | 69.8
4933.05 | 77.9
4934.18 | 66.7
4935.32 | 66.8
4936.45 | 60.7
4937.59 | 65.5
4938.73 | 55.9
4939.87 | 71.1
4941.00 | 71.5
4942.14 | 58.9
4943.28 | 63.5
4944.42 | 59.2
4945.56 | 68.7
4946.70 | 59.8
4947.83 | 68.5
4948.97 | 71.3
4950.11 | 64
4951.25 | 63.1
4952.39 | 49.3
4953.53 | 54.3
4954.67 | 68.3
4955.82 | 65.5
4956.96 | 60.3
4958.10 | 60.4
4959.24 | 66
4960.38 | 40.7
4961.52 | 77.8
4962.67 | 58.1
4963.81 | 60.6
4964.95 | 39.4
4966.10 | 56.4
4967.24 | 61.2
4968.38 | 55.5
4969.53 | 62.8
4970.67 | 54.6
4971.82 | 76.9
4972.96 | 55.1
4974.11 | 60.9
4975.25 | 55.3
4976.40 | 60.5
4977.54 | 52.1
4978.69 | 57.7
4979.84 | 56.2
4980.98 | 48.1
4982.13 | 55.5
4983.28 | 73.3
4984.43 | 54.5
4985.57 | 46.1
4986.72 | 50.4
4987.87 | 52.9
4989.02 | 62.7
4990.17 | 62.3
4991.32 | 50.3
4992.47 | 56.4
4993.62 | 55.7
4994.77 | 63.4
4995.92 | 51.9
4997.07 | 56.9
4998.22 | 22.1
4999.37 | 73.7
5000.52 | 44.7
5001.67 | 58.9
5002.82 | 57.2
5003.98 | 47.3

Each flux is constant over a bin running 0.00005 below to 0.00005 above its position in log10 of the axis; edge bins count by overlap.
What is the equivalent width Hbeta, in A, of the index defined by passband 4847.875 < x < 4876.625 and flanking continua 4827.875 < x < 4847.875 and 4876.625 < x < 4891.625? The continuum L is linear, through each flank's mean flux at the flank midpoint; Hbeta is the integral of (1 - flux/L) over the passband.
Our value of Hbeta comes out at 2.01 A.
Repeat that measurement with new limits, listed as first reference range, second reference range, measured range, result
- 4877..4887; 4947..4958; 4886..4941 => -0.2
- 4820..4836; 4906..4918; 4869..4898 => 0.8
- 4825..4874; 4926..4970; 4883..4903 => 0.3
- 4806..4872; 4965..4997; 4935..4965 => -2.7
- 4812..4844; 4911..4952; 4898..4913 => 0.5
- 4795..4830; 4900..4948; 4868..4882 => 0.9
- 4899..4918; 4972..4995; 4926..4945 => -2.1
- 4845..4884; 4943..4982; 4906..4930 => -1.3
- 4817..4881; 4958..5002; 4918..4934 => -1.9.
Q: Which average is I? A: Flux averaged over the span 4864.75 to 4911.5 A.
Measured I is 58.9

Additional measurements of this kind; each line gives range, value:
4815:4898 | 57.7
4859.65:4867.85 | 54.4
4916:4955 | 63.4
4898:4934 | 61.8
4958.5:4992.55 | 57.4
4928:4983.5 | 61.5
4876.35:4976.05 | 61.1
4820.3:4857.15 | 59.4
